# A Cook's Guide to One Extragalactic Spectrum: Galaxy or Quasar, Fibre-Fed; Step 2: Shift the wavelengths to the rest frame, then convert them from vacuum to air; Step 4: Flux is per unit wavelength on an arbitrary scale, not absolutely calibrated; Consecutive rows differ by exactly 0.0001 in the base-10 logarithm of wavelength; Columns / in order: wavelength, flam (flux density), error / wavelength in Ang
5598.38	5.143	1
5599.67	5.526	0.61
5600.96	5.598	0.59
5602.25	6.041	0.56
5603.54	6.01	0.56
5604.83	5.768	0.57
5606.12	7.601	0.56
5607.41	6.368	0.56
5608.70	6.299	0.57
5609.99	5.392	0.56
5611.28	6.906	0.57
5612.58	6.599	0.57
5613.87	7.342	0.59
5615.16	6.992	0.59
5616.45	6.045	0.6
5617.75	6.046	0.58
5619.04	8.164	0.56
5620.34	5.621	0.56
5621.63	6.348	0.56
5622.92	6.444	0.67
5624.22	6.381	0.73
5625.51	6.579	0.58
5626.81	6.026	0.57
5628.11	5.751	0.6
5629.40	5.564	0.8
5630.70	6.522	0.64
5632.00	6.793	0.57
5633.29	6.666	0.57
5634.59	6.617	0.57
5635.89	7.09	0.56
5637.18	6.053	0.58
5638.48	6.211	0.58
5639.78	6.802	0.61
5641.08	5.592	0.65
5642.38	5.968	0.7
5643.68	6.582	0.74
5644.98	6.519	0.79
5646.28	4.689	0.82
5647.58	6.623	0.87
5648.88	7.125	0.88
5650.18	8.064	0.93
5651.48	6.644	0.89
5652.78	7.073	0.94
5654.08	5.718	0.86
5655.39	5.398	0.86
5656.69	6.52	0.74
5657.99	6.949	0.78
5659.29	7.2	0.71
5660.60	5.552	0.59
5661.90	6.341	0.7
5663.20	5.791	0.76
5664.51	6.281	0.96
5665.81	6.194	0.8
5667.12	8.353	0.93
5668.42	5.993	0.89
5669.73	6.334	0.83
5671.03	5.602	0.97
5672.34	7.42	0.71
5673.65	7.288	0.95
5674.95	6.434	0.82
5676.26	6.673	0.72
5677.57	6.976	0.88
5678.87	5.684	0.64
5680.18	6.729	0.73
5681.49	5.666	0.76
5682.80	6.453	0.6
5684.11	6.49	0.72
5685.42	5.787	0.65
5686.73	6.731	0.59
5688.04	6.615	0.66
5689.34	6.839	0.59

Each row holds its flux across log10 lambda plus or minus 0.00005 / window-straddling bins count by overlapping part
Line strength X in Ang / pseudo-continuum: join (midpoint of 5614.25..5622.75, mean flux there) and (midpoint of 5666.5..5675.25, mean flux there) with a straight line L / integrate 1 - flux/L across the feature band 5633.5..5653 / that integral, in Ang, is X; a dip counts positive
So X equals 0.49 Ang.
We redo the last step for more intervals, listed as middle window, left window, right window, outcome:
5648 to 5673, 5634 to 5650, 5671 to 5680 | -0.1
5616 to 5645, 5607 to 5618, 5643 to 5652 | 0.8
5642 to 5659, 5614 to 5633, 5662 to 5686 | -0.1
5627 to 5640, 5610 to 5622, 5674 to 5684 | 0.3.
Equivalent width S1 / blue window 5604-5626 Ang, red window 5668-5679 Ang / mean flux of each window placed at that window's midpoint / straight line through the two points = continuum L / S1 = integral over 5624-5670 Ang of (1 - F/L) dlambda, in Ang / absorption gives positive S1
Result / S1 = 0.9 Ang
